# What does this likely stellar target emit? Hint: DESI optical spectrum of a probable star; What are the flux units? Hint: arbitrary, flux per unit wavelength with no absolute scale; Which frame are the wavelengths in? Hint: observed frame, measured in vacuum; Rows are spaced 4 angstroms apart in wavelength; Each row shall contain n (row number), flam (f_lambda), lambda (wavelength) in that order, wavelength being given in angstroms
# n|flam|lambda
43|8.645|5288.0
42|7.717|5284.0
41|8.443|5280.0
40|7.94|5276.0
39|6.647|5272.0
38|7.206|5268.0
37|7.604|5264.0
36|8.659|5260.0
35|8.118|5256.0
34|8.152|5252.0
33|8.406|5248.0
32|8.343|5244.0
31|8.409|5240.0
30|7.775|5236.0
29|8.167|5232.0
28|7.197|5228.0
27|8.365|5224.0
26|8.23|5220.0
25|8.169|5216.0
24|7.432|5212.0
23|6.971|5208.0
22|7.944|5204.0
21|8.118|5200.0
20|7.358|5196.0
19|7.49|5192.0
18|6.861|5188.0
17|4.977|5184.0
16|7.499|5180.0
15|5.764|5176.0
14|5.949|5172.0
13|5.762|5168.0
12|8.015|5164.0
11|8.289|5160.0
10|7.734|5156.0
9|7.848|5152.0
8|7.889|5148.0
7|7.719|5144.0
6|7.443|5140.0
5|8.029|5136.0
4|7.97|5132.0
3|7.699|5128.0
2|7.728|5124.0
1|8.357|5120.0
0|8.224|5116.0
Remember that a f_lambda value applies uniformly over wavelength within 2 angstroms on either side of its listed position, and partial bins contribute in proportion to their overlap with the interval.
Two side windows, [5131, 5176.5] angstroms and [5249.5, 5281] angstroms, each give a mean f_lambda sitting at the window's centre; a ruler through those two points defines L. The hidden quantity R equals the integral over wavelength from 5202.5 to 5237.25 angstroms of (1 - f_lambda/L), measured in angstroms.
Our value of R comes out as -0.6 angstroms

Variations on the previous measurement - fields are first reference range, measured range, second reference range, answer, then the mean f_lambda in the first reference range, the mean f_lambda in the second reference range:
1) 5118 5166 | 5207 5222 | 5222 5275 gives 0.3 angstroms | 7.89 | 7.93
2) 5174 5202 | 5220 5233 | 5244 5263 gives -0.4 angstroms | 6.87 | 8.3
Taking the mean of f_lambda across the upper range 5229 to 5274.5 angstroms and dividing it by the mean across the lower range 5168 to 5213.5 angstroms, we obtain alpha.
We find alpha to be 1.15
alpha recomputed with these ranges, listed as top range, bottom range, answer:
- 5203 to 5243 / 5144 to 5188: 1.12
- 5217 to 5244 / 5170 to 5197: 1.23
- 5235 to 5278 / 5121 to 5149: 1.02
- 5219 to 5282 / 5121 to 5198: 1.10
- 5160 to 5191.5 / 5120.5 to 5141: 0.84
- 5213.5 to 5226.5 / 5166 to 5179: 1.37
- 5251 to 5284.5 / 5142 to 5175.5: 1.07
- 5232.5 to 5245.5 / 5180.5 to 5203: 1.16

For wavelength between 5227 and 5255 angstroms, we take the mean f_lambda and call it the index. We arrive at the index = 8.1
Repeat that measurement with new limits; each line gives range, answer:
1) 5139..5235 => 7.39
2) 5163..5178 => 6.26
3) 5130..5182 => 7.38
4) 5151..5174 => 7.24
